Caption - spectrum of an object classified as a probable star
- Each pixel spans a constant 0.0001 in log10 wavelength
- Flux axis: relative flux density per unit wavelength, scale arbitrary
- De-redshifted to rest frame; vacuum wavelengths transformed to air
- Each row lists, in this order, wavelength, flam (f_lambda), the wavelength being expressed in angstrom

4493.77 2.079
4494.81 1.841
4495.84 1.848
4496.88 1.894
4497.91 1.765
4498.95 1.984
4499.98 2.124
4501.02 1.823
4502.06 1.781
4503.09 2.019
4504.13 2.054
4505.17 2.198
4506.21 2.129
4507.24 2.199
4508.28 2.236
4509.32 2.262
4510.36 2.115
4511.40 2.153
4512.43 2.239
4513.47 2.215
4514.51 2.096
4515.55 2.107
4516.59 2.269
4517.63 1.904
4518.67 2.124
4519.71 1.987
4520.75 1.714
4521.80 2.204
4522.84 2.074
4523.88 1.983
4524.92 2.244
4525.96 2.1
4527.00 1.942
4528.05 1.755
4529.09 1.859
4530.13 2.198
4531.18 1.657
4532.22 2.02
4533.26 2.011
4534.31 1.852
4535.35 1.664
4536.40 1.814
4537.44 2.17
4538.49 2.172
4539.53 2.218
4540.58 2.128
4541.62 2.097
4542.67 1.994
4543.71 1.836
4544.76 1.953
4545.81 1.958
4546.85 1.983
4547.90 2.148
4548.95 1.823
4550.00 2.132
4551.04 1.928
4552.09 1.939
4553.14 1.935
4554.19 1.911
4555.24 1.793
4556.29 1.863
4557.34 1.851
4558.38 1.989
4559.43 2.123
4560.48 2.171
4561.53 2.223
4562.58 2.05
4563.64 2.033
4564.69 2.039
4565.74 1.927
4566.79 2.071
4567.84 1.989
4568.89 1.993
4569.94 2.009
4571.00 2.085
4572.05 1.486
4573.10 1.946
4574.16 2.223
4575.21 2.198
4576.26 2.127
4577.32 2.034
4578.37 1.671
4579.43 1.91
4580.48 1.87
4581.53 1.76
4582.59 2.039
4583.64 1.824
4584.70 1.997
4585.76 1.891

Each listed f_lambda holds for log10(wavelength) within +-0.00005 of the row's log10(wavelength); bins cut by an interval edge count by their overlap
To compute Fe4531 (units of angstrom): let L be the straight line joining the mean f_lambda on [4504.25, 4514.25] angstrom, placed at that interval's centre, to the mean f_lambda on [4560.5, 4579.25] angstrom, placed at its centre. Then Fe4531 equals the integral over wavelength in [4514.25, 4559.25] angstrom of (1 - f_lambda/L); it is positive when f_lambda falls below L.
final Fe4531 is 2.5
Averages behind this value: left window 2.19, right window 2.01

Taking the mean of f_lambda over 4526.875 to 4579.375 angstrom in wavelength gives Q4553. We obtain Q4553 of 1.98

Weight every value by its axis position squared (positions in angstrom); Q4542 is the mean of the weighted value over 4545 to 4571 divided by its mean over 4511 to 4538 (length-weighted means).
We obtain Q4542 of 1.0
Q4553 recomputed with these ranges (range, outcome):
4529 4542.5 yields 1.99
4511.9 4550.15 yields 2.02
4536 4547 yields 2.03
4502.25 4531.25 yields 2.08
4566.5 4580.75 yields 1.97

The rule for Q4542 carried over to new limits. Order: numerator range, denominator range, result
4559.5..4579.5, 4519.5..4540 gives 1.03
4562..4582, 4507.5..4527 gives 0.96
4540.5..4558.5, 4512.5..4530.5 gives 0.97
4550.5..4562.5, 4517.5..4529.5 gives 1.01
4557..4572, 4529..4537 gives 1.09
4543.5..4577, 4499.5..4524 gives 0.98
